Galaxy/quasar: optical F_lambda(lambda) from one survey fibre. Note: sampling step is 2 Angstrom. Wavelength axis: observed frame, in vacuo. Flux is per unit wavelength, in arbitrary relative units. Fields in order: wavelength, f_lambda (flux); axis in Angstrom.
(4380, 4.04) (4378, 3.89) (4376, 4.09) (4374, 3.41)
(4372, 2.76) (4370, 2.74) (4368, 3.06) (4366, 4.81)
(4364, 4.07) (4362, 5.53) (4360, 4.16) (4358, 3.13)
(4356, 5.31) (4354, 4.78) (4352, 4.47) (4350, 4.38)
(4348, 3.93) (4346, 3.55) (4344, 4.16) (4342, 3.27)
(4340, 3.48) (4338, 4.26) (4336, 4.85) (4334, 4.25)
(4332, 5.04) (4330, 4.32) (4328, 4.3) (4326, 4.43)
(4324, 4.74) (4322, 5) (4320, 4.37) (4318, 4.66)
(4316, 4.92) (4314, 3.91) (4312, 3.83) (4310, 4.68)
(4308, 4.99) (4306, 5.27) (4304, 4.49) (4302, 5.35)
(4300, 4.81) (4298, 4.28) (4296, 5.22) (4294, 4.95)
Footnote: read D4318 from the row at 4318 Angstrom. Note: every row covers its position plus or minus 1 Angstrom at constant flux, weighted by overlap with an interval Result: 4.66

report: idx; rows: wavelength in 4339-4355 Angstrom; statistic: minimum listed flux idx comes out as 3.27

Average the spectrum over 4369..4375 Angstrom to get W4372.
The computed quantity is 2.97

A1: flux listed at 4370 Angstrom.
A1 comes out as 2.74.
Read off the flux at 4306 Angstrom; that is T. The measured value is 5.27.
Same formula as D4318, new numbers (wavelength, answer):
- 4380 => 4.04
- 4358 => 3.13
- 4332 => 5.04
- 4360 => 4.16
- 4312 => 3.83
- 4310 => 4.68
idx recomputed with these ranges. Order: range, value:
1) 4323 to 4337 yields 4.25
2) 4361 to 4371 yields 2.74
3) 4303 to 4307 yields 4.49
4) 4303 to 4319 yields 3.83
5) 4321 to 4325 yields 4.74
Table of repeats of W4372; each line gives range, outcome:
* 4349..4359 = 4.41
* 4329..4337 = 4.62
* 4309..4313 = 4.25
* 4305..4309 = 5.13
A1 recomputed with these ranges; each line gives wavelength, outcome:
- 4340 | 3.48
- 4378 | 3.89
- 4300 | 4.81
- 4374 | 3.41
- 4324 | 4.74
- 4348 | 3.93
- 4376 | 4.09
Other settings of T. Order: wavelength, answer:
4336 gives 4.85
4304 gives 4.49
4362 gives 5.53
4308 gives 4.99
